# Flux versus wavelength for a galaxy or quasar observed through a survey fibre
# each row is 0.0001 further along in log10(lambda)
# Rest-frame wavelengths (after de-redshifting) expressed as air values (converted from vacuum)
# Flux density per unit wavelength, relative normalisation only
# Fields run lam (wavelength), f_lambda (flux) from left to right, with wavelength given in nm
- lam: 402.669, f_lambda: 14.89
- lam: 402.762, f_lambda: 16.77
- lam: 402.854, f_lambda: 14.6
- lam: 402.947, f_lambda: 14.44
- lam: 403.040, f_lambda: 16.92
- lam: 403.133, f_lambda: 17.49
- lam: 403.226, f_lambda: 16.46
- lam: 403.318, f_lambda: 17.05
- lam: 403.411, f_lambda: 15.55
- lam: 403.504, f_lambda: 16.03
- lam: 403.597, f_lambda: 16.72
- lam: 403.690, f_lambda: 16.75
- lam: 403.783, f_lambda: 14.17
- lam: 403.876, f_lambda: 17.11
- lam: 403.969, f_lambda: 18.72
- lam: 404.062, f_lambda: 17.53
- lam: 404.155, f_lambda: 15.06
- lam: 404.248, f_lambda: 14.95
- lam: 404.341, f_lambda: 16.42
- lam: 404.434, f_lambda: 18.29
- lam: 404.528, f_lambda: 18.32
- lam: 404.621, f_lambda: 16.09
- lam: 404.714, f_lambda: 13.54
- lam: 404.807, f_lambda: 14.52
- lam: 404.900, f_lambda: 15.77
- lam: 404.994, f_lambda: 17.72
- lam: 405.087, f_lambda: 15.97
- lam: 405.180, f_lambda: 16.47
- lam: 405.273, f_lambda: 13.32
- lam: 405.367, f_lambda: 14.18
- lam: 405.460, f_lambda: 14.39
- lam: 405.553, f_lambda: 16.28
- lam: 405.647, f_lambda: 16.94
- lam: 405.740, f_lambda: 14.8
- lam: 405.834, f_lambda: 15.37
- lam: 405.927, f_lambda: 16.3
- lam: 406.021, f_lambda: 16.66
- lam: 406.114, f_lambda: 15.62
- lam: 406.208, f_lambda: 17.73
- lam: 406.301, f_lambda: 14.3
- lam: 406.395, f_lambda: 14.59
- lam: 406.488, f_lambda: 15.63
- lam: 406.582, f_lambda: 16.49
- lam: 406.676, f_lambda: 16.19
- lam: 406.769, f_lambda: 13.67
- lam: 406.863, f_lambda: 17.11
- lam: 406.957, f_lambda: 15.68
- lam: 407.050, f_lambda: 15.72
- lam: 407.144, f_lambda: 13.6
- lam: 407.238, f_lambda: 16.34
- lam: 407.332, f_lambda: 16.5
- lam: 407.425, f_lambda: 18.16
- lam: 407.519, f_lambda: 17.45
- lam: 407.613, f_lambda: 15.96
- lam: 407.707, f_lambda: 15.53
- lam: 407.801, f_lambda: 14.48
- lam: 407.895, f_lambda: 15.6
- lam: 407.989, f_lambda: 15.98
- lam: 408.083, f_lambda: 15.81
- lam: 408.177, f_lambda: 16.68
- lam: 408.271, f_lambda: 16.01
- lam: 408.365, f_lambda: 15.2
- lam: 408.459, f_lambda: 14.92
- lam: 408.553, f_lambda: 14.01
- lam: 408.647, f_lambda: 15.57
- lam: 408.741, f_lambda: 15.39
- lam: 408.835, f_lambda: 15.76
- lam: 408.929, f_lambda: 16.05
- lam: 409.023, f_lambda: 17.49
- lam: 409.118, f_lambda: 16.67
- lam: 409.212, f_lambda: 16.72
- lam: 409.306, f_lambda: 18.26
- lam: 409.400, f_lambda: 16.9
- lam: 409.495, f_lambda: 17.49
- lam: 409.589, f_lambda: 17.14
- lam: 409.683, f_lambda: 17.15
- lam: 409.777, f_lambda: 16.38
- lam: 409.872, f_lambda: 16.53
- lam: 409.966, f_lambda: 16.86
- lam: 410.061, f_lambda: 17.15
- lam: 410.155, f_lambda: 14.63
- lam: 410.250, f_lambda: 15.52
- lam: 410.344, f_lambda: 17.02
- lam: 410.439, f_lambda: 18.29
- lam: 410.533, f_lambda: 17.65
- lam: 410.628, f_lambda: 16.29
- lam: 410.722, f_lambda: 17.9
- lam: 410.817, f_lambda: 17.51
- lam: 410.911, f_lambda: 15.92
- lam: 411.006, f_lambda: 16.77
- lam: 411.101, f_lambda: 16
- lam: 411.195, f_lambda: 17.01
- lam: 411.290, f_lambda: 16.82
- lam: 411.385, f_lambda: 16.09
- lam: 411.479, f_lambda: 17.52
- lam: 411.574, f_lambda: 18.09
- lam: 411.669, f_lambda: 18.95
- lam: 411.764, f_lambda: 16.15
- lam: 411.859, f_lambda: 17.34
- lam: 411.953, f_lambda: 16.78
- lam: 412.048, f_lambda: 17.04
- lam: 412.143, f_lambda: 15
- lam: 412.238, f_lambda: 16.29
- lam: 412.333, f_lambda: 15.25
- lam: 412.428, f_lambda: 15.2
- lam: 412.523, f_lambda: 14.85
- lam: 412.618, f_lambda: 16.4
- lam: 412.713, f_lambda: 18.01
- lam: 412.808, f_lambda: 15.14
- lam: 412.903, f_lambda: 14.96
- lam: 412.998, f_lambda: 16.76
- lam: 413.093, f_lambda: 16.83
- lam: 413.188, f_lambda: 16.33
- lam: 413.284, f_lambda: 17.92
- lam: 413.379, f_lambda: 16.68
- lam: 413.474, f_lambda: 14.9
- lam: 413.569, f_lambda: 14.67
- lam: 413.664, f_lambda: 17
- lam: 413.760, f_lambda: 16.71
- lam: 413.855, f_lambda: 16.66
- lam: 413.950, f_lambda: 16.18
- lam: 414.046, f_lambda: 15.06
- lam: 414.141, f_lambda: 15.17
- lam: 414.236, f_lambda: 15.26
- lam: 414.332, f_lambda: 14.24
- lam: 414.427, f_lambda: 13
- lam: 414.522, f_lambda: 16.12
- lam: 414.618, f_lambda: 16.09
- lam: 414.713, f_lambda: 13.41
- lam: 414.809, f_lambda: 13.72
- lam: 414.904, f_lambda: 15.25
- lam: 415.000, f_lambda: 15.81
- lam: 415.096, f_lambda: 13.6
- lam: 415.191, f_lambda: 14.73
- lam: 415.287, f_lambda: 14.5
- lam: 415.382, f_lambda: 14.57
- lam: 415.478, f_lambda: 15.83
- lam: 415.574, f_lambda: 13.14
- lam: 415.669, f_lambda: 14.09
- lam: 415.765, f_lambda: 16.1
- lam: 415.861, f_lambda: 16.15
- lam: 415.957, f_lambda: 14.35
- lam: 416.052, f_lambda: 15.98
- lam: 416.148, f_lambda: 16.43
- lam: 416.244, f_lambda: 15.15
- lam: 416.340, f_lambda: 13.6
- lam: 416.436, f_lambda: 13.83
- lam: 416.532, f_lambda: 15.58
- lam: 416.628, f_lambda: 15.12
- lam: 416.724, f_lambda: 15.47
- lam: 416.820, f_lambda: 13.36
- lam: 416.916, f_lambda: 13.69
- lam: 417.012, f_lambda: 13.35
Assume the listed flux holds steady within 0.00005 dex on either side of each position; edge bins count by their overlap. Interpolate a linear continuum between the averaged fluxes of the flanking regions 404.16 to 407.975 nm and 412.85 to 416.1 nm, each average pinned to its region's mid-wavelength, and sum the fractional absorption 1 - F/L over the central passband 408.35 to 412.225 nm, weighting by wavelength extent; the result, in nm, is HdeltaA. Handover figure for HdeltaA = -0.27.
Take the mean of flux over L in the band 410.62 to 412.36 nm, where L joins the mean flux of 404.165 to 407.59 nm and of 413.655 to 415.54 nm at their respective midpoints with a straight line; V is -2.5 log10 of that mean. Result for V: -0.10 mag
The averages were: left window 15.9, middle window 16.8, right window 15.1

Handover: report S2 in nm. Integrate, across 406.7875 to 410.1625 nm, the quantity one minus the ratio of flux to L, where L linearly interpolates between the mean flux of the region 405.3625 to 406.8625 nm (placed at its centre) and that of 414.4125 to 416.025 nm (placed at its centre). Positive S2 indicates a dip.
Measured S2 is -0.17 nm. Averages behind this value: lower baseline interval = 15.7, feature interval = 16.2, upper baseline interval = 14.8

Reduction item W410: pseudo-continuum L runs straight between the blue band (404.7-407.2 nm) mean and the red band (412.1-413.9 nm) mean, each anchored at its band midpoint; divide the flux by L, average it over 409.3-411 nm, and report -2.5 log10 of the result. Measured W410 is -0.07 mag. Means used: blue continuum 15.5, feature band 16.9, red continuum 16.1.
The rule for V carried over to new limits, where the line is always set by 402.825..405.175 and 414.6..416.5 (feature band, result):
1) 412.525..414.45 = -0.06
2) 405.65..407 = 0.01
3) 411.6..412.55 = -0.08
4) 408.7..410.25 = -0.07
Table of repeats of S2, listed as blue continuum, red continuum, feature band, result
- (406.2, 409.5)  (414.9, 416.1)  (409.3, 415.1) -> -0.33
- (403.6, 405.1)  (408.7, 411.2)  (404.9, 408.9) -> 0.19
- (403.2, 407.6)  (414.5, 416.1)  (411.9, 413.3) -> -0.09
